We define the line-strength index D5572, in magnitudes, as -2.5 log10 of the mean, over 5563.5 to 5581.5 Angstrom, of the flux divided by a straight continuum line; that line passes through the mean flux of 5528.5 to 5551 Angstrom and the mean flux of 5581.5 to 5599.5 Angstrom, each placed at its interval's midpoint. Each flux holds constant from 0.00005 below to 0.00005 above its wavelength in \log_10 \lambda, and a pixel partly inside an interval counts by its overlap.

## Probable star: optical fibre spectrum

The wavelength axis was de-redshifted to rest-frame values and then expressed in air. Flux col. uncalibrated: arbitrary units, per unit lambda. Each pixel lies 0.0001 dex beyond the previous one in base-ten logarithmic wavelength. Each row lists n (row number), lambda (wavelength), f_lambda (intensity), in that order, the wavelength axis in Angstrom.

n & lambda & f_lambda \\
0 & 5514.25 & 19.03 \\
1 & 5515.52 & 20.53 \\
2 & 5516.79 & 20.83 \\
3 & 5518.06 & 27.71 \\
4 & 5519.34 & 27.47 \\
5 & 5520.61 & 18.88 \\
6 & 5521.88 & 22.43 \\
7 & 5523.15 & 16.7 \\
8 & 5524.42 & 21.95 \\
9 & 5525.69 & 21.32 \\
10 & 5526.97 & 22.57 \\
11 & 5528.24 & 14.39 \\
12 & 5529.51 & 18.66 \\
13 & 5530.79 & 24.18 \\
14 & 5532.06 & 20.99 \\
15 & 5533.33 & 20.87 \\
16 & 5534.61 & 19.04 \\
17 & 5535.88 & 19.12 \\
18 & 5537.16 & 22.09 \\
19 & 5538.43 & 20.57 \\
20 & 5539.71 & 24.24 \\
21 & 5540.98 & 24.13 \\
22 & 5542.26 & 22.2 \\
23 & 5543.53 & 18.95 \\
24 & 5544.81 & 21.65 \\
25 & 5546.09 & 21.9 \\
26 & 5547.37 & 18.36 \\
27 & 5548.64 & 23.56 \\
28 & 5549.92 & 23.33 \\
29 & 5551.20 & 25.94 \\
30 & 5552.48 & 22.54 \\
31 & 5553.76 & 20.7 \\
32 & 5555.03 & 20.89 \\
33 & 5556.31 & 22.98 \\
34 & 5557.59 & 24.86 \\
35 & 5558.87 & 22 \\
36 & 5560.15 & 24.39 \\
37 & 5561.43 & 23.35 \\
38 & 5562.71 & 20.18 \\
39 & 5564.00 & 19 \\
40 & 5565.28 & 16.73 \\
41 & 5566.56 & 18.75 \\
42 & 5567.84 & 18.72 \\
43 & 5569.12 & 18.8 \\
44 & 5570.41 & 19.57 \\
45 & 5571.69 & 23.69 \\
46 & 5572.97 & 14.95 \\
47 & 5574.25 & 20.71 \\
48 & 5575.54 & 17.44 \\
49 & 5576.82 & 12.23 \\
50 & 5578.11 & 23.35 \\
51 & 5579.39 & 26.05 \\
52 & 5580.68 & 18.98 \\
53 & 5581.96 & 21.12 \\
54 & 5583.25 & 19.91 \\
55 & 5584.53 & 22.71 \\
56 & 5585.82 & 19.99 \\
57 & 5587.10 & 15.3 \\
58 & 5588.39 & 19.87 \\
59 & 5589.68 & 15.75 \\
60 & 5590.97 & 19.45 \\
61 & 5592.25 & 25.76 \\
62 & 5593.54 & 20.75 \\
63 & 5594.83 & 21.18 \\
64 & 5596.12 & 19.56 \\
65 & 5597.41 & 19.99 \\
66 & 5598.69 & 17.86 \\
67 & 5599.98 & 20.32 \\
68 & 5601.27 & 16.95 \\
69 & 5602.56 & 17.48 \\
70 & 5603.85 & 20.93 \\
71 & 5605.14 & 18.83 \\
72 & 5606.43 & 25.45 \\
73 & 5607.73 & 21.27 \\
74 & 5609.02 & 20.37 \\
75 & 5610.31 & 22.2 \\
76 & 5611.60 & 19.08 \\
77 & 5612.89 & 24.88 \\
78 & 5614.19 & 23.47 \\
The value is 0.07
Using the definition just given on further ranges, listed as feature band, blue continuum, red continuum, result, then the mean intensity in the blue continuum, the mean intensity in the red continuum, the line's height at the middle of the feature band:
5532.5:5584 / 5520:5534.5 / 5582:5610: -0.04 mag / 20.2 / 20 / 20.1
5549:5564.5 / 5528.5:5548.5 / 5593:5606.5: -0.09 mag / 21.1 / 19.7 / 20.7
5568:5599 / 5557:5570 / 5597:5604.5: -0.01 mag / 20.6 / 18.9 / 19.7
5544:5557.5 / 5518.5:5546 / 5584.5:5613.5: -0.07 mag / 21.1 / 20.2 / 20.9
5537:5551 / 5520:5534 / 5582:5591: -0.11 mag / 20.3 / 19.1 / 19.9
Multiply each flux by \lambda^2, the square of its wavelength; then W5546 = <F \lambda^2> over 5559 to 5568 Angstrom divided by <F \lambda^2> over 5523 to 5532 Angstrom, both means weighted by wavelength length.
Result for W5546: 1.02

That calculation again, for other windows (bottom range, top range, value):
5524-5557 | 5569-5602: 0.93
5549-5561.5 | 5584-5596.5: 0.88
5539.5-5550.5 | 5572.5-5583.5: 0.90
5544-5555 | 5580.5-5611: 0.92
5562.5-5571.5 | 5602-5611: 1.12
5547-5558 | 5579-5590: 0.89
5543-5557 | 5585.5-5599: 0.91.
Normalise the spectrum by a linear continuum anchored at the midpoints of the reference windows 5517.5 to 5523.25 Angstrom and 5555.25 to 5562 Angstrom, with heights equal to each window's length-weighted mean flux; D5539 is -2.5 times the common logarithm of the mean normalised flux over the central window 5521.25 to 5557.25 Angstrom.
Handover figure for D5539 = 0.09 mag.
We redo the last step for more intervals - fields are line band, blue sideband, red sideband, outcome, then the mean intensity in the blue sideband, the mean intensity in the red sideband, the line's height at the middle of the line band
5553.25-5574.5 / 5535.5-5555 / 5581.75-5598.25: 0.03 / 22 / 20.1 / 21.2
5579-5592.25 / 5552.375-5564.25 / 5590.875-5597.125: 0.08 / 22.2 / 21.4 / 21.6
